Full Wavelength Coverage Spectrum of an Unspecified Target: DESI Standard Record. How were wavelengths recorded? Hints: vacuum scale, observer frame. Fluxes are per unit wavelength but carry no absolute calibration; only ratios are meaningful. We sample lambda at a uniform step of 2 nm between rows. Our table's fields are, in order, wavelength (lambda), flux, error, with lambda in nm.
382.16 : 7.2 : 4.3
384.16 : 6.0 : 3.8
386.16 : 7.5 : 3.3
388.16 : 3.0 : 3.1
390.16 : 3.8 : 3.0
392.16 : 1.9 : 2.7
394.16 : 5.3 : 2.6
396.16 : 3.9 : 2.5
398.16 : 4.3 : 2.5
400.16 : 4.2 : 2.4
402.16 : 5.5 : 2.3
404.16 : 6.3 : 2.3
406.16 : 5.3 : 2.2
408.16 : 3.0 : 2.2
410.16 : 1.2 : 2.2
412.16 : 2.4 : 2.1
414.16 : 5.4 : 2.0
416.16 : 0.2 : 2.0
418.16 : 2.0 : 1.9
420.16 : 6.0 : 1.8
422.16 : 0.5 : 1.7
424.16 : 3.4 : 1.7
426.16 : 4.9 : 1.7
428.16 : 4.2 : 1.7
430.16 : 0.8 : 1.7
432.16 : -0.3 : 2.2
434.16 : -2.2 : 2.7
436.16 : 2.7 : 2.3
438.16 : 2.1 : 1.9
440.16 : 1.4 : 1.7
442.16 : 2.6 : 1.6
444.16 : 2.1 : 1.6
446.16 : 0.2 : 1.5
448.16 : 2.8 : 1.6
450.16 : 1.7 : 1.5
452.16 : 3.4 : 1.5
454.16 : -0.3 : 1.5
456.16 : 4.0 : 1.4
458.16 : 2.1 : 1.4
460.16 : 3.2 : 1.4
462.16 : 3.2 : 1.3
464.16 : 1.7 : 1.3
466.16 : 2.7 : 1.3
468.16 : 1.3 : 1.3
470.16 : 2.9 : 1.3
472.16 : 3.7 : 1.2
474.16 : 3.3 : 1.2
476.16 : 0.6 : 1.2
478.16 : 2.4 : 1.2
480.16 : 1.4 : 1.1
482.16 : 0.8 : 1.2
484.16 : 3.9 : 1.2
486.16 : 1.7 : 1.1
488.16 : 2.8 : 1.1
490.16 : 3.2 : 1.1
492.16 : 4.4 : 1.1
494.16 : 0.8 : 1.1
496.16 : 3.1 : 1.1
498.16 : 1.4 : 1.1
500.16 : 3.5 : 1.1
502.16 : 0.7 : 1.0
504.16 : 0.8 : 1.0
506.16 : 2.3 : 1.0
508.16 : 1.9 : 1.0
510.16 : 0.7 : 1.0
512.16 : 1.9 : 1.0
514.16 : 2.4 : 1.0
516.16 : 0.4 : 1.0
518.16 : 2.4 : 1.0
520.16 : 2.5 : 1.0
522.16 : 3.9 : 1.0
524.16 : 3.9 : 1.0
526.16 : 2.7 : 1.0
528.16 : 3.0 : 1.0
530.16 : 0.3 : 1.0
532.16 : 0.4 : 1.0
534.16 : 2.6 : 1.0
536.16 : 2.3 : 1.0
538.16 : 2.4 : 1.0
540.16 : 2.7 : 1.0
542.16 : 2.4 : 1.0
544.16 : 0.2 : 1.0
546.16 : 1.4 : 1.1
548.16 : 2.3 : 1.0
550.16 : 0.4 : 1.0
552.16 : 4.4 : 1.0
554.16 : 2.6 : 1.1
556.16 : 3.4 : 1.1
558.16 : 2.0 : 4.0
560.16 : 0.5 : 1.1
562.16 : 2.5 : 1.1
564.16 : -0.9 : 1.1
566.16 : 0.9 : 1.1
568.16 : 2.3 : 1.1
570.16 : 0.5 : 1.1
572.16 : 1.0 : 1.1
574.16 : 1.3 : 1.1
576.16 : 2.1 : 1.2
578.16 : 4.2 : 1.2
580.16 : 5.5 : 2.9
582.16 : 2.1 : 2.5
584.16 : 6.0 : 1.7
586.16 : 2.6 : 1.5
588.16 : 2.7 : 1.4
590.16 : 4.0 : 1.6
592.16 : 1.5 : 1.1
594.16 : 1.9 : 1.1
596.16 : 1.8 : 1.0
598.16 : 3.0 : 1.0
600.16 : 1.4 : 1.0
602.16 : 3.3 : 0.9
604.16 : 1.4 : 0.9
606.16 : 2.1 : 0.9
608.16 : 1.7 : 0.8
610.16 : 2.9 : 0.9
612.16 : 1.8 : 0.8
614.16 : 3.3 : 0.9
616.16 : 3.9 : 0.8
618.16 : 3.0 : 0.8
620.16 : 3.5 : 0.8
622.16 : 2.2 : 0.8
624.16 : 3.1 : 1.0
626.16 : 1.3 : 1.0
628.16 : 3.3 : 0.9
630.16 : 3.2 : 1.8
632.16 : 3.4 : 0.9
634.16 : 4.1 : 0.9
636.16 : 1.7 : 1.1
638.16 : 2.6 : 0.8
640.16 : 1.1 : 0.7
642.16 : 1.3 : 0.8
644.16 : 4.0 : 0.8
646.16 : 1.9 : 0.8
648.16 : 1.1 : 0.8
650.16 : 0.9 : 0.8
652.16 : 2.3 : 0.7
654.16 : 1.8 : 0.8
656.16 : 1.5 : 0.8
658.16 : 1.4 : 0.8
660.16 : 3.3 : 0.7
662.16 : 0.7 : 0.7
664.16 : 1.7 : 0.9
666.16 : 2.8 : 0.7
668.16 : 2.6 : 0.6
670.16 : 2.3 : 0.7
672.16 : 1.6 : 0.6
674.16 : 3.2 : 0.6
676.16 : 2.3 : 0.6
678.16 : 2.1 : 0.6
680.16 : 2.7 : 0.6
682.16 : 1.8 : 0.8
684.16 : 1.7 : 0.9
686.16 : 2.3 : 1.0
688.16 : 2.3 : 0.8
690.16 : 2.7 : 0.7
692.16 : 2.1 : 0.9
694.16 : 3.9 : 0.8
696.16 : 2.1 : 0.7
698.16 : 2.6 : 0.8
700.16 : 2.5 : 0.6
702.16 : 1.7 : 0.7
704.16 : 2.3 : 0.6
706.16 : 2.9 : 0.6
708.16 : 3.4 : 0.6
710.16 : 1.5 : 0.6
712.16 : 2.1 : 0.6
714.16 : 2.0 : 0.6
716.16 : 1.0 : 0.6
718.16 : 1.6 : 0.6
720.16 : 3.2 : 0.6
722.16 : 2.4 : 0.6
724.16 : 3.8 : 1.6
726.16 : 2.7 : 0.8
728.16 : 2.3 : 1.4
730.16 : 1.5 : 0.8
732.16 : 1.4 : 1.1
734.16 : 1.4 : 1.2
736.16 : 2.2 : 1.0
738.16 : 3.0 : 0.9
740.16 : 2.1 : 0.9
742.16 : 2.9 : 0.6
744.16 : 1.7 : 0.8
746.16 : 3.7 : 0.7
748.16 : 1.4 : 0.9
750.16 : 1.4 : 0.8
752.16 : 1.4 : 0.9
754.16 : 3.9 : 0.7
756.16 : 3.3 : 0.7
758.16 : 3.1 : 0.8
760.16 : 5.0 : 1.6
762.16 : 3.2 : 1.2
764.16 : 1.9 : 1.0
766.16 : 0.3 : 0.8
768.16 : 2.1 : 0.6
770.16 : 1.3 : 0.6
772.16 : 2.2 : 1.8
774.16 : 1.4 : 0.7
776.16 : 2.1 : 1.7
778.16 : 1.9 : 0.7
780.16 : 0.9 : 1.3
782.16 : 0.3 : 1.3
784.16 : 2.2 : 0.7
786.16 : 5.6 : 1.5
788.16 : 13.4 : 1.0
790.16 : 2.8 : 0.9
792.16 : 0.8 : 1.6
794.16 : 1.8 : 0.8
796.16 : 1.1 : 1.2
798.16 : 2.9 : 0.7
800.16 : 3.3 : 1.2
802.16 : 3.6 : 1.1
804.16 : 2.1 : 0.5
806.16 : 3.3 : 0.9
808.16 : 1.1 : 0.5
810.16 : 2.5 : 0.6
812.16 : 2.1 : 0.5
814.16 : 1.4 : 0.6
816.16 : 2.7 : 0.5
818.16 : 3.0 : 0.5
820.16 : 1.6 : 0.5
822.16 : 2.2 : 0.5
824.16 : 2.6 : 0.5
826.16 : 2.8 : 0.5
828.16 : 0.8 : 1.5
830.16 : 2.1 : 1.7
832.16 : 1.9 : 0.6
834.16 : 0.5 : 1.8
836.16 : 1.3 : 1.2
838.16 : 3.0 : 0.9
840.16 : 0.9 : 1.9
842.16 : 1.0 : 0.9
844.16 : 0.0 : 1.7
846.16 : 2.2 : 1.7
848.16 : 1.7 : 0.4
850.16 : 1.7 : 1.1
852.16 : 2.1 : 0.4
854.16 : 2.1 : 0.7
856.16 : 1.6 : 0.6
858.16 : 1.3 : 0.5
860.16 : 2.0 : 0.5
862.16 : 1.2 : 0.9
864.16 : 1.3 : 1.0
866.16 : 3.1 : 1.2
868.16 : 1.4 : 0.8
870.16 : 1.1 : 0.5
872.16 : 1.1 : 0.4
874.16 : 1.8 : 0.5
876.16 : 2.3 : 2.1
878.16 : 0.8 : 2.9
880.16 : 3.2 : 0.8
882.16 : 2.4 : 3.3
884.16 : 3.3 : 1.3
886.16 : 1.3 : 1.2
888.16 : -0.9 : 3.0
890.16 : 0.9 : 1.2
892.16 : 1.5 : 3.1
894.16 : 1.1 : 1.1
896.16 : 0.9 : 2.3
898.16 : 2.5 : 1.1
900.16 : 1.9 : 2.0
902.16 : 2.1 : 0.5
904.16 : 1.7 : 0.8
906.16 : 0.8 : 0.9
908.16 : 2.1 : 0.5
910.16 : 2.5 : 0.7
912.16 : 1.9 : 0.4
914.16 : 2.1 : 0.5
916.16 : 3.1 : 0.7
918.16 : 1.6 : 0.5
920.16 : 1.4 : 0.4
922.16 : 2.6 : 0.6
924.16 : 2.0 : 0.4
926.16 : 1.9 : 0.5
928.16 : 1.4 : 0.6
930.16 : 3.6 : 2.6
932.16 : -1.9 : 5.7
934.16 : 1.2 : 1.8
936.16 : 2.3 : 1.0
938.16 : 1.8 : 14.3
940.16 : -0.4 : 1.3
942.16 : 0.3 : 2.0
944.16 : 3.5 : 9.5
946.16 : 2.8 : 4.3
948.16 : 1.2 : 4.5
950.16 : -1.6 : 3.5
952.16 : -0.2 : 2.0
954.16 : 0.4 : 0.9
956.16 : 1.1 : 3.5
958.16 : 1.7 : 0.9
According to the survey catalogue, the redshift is 1.112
